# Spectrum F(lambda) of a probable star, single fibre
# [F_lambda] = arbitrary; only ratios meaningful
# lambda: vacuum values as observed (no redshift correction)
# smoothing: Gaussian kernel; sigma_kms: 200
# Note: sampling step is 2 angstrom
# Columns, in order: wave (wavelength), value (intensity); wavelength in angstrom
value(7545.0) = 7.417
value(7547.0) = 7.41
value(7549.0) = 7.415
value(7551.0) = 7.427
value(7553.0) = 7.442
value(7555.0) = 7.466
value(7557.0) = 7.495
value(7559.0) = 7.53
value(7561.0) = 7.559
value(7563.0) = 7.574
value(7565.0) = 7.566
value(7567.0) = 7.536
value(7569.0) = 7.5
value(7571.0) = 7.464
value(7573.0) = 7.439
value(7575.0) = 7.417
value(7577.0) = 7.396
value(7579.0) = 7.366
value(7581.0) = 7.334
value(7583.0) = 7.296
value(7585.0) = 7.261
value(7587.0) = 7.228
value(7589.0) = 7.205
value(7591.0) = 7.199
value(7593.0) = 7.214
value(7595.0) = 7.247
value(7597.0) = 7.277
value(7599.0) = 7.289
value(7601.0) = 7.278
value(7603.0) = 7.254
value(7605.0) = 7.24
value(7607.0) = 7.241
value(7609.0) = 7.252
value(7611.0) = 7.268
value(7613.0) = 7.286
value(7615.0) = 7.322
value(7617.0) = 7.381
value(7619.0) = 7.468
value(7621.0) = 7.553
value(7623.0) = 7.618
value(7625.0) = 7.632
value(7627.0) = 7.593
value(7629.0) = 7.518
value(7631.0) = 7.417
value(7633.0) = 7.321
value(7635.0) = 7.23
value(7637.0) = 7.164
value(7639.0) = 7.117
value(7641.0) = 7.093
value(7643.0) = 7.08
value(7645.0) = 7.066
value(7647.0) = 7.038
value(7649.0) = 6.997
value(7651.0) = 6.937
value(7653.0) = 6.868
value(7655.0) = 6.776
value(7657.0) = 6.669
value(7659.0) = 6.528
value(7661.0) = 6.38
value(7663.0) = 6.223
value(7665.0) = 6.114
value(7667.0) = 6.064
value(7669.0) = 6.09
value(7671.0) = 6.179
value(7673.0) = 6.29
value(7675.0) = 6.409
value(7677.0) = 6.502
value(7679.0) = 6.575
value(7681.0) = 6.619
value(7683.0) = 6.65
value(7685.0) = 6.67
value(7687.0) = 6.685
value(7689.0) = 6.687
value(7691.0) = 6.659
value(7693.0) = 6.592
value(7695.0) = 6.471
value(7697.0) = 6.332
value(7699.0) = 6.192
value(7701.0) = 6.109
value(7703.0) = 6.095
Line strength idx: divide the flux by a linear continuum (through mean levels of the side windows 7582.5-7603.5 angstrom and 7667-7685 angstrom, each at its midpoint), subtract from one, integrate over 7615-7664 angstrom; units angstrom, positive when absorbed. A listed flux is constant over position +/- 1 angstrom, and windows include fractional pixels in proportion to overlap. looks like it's -2.4 angstrom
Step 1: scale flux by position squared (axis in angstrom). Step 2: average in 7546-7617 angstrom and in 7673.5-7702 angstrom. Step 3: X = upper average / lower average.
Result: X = 0.9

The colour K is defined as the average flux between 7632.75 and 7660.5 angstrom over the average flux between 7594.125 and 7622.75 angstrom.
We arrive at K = 0.95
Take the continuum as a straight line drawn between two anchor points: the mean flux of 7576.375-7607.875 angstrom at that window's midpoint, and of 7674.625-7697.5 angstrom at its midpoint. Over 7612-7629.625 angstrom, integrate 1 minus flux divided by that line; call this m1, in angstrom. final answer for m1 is -1.1 angstrom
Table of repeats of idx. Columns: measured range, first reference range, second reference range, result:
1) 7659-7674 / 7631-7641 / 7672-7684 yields 1.1 angstrom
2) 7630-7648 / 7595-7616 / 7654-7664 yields -1.0 angstrom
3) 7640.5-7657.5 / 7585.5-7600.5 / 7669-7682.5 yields -0.7 angstrom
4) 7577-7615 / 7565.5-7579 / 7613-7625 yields 1.0 angstrom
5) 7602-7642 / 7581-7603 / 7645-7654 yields -1.4 angstrom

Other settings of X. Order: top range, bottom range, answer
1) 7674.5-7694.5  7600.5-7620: 0.92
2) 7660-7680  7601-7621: 0.87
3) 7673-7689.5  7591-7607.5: 0.93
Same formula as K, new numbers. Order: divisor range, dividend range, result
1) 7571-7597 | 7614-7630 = 1.03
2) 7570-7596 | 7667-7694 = 0.89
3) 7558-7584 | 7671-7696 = 0.88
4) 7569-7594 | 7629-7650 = 0.98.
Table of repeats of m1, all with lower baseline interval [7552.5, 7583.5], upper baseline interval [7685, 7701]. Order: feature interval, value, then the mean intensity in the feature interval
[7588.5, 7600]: 0.03 angstrom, 7.24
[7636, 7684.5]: 0.81 angstrom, 6.64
